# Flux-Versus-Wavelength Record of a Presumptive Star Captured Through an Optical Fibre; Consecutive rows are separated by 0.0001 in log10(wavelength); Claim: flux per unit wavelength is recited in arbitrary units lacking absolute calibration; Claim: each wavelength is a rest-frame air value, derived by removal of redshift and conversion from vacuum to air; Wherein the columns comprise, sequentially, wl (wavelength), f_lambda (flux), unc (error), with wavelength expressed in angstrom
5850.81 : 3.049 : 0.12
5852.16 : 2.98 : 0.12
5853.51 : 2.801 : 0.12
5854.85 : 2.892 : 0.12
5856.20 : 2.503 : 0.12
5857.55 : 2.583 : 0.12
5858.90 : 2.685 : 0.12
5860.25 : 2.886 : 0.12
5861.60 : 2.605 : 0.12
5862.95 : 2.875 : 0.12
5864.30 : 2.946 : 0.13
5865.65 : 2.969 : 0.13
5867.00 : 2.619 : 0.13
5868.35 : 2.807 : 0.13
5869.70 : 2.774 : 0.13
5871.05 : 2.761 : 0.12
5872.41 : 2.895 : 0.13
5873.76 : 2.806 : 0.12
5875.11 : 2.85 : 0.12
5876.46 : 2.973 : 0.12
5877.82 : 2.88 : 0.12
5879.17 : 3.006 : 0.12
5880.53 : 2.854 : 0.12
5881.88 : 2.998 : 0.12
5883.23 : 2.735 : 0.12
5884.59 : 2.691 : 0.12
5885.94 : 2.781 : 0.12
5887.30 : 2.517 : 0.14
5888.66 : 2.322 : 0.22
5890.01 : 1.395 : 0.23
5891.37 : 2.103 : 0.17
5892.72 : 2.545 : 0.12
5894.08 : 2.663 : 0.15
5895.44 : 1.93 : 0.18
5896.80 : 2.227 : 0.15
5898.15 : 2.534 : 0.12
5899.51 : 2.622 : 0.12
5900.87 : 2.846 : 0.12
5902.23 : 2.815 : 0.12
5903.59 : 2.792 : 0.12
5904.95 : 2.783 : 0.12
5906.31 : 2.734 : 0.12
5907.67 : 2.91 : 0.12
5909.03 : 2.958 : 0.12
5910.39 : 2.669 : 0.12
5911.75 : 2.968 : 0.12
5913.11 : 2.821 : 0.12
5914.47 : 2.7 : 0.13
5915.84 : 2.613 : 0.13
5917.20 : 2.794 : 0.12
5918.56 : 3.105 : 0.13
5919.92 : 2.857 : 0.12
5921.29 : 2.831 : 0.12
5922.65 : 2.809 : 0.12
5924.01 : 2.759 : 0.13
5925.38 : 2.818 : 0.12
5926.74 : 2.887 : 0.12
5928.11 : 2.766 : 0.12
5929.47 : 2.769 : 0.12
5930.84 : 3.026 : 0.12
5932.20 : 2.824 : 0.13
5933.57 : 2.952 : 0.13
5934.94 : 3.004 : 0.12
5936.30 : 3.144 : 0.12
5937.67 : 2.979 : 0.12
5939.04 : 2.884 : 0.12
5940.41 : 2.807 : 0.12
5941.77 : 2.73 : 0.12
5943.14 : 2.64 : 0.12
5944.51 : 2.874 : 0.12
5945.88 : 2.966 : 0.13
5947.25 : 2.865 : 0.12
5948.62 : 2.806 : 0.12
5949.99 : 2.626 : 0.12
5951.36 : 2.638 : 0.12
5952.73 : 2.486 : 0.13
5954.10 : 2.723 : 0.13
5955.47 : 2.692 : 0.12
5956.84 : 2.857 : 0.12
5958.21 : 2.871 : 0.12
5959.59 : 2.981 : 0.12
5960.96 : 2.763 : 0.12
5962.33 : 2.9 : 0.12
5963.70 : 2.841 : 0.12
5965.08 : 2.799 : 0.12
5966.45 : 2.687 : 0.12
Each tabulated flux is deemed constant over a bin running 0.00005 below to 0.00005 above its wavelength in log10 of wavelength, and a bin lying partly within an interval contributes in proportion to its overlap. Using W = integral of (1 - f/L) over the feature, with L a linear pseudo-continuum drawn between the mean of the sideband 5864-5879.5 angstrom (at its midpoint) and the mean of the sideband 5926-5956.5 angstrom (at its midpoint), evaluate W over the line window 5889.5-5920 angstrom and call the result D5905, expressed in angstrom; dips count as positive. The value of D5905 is 2.3 angstrom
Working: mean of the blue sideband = 2.85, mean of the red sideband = 2.82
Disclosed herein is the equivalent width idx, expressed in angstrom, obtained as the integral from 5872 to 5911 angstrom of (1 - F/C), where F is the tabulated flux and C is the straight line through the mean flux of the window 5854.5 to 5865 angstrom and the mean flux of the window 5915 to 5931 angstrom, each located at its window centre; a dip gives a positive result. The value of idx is 1.9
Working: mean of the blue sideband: 2.74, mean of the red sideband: 2.83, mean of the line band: 2.65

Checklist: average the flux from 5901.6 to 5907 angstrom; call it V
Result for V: 2.78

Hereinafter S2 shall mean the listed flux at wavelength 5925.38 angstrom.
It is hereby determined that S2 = 2.818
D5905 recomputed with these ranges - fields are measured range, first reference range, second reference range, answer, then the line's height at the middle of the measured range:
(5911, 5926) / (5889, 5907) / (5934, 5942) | -0.7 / 2.7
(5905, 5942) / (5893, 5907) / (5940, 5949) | -2.0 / 2.71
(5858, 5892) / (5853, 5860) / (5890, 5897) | -3.5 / 2.46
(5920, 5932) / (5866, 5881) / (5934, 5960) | 0.0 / 2.82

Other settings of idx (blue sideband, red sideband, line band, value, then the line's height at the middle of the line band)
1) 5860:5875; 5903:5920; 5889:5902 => 2.2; 2.82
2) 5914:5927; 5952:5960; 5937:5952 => -0.1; 2.78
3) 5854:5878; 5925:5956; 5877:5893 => 1.3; 2.8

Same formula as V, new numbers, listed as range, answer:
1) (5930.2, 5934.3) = 2.93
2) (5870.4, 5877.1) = 2.86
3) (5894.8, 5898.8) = 2.23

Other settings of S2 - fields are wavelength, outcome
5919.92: 2.857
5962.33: 2.9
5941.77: 2.73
